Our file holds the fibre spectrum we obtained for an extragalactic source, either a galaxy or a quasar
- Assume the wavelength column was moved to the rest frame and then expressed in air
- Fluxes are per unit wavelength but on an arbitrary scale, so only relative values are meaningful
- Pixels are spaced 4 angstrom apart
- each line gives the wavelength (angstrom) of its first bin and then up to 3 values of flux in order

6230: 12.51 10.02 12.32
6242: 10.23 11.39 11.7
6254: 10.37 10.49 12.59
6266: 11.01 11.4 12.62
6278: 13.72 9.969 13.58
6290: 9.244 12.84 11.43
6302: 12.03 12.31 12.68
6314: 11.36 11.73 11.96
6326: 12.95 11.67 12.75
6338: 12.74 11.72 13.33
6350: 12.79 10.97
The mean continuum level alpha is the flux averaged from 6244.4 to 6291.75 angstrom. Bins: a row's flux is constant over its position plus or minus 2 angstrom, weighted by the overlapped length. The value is 11.5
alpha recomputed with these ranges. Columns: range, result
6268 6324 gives 11.9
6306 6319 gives 12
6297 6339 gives 12.1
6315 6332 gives 12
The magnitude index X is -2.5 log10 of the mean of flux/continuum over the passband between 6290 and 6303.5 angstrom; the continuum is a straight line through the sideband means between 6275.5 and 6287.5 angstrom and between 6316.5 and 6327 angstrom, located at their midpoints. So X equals 0.06 mag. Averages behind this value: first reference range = 12.4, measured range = 11.7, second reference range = 12.2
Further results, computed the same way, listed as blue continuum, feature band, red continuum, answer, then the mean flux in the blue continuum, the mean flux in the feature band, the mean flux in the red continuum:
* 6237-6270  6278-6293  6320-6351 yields 0.027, 11.2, 11.4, 12.5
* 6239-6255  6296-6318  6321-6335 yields 0.005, 11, 11.9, 12.3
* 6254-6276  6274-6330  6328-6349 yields -0.001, 11.5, 12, 12.5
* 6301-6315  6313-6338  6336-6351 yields 0.021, 12.2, 12.2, 12.6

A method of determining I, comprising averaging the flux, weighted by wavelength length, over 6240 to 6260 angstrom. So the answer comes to 10.8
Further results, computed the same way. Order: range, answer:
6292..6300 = 12.1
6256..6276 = 11.6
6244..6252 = 11.5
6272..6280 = 13.2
